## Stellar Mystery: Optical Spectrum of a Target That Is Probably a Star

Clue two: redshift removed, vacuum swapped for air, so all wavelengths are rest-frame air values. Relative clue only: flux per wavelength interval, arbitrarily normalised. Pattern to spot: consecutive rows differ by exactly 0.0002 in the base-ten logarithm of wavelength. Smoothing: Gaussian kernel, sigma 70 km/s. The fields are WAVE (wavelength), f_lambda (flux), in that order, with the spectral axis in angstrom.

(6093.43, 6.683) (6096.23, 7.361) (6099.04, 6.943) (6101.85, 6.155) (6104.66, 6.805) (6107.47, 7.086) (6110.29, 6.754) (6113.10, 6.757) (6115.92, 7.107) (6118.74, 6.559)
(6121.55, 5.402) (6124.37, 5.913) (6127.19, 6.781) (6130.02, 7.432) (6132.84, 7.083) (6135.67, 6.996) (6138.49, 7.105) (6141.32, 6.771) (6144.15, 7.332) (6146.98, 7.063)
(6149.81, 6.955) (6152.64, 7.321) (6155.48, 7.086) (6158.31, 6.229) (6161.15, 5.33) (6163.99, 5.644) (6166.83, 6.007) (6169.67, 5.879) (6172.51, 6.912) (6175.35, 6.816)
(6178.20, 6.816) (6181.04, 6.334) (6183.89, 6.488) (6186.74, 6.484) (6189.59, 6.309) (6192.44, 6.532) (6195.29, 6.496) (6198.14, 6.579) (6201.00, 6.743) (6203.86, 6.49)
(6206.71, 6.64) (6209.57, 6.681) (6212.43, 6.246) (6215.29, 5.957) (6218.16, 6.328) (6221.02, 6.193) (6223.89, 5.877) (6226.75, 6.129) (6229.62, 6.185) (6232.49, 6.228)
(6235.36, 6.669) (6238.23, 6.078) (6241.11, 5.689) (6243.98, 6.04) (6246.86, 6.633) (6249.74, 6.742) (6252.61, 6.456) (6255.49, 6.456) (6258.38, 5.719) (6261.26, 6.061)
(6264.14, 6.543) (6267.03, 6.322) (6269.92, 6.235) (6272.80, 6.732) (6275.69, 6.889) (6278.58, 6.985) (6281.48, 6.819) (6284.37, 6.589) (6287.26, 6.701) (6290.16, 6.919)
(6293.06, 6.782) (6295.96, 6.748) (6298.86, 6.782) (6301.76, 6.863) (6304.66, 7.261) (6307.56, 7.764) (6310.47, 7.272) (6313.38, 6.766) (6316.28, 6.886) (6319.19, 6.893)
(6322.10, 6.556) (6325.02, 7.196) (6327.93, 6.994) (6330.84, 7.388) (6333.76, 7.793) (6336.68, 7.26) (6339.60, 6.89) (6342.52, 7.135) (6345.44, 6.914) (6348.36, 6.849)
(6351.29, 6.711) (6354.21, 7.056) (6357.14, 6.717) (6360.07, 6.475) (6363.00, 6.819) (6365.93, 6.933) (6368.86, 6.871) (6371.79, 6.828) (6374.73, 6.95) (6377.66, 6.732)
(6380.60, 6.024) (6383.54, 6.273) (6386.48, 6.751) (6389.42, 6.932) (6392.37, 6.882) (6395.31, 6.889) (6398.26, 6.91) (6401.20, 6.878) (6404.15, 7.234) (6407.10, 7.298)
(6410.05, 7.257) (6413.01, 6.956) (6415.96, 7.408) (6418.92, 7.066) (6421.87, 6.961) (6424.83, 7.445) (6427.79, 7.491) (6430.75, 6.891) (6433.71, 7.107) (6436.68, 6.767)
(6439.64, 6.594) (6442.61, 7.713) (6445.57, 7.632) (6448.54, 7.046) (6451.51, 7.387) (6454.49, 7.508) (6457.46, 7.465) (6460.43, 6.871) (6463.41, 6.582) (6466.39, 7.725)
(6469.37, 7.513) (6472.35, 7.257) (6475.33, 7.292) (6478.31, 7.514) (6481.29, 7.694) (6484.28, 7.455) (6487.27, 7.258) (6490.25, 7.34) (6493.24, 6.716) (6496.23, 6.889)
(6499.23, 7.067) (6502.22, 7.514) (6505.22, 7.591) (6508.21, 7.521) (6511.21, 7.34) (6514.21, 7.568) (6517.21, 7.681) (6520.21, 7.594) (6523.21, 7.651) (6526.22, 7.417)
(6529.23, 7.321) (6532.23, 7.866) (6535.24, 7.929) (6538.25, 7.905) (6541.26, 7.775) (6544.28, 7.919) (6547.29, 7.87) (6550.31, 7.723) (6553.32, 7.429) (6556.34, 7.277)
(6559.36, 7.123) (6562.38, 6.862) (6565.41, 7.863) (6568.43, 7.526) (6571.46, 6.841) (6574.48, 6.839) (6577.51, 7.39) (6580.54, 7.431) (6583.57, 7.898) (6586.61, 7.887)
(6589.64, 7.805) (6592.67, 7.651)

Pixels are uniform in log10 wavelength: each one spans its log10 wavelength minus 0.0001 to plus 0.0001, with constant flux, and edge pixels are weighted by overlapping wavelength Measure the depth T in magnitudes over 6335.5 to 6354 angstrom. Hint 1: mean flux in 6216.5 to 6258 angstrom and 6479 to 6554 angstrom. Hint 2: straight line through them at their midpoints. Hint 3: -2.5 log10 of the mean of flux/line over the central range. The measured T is -0.04 mag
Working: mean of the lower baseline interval 6.25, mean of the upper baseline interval 7.52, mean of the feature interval 6.96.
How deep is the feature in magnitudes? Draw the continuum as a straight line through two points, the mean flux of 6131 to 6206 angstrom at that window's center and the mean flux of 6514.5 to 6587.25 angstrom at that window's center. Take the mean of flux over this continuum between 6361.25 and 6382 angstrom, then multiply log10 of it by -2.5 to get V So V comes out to 0.06 mag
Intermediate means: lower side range 6.61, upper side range 7.54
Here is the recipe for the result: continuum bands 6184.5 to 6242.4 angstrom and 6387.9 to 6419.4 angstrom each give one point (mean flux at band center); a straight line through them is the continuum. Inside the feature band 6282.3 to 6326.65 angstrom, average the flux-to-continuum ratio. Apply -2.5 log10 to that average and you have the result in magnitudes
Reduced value -0.04 mag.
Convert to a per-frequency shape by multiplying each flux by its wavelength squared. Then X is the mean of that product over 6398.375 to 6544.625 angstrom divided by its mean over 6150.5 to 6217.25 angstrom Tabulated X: 1.25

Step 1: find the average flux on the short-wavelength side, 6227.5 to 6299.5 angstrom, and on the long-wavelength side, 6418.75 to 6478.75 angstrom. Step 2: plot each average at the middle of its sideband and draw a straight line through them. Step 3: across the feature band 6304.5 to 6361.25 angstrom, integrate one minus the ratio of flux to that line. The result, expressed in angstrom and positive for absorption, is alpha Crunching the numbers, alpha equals -2.4 angstrom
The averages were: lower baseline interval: 6.47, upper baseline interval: 7.23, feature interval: 7.04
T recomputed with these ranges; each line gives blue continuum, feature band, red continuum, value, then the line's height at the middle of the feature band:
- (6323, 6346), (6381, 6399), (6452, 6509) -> 0.080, 7.23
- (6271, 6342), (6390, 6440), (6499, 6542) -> 0.034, 7.3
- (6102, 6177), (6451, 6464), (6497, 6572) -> 0.026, 7.36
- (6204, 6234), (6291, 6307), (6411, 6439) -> -0.056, 6.59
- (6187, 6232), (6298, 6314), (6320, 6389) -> -0.070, 6.7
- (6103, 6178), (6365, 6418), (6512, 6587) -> 0.047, 7.2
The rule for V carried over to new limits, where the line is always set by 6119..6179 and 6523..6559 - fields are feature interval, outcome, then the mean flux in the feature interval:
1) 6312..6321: 0.03 mag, 6.84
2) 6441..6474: 0.01 mag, 7.33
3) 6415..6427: 0.02 mag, 7.23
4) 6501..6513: 0.01 mag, 7.49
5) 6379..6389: 0.13 mag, 6.41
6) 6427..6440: 0.06 mag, 6.98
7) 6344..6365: 0.06 mag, 6.79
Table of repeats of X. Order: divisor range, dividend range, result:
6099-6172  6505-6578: 1.29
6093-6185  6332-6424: 1.12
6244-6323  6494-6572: 1.21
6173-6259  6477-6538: 1.28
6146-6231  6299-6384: 1.13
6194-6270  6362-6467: 1.18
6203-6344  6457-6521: 1.18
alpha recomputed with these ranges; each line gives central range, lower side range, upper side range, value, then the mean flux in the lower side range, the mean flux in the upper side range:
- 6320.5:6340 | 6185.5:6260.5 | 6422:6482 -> -1.2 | 6.33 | 7.26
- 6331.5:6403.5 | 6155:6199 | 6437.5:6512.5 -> 0.9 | 6.35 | 7.29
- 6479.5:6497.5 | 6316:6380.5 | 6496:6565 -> 0.4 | 6.93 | 7.53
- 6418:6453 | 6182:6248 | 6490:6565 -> -0.2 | 6.33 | 7.48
